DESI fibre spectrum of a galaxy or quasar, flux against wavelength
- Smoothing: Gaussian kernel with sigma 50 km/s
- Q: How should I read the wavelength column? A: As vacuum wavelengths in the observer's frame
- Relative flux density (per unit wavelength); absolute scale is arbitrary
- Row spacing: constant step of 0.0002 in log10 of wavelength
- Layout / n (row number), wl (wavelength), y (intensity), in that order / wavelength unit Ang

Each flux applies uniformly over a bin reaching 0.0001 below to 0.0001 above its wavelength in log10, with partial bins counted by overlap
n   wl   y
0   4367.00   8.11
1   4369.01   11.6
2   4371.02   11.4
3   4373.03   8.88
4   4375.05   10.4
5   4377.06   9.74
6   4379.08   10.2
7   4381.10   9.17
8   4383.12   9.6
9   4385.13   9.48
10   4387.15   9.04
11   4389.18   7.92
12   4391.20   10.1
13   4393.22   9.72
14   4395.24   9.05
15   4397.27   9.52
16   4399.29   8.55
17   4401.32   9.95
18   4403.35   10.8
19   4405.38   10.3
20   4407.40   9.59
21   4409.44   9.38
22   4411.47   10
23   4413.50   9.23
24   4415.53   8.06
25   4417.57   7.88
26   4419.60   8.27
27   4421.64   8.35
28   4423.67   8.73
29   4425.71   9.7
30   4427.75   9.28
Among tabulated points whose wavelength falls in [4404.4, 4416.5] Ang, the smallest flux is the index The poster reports 8.06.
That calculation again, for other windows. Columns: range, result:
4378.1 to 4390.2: 7.92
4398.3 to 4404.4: 8.55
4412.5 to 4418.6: 7.88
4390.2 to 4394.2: 9.72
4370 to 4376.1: 8.88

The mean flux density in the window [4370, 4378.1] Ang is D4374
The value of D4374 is 10.1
